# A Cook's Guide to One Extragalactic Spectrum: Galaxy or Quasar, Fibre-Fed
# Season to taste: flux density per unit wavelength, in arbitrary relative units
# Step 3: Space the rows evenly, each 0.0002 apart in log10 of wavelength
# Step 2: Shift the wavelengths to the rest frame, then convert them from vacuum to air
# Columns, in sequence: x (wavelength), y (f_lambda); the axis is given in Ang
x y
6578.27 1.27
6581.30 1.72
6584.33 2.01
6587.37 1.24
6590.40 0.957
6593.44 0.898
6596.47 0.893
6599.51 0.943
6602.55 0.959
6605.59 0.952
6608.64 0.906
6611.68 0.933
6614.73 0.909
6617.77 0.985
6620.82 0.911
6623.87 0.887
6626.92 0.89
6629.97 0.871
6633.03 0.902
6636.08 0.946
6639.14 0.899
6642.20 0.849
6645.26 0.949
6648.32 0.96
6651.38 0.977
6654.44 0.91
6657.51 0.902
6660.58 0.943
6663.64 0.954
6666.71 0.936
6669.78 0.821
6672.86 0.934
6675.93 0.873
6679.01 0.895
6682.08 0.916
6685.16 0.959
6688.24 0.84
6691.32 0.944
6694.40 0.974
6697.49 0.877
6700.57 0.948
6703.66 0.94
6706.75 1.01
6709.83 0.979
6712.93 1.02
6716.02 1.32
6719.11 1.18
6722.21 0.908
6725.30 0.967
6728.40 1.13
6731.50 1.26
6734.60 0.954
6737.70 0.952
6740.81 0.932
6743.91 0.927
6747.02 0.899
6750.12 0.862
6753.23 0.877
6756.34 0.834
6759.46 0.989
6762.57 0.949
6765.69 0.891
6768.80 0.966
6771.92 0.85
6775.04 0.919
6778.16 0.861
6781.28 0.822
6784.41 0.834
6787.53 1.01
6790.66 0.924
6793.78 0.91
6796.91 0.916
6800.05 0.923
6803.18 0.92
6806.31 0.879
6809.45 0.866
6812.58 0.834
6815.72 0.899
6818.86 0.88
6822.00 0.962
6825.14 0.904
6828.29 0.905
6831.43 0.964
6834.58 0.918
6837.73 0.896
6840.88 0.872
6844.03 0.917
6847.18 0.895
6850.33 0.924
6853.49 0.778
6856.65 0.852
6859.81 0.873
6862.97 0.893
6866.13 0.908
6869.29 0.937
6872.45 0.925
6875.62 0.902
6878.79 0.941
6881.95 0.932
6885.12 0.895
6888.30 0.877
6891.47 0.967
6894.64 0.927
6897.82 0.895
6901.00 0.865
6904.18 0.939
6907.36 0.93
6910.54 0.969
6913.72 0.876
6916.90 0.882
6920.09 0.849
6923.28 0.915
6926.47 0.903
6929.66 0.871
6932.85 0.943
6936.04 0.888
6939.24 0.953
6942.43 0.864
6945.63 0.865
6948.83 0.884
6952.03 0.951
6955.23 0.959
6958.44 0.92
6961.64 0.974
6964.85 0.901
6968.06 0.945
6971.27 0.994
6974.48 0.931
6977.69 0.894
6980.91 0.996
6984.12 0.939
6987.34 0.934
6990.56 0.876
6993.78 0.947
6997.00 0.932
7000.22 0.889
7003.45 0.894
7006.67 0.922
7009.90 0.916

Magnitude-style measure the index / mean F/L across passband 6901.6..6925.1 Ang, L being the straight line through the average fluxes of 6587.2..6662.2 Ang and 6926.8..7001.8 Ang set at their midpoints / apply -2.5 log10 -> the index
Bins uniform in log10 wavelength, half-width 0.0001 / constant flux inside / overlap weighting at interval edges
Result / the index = 0.02 mag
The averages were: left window 0.929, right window 0.924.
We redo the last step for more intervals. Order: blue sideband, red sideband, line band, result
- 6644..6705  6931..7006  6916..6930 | 0.05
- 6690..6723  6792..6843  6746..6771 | 0.06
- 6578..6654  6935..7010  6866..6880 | 0.03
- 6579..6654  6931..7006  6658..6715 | 0.07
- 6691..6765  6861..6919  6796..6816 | 0.07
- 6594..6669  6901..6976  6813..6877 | 0.02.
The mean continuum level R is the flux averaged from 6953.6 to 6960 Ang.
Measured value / 0.939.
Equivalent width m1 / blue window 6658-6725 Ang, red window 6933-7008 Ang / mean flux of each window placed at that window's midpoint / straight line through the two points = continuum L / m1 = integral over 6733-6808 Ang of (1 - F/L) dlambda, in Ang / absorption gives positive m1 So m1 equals 3.3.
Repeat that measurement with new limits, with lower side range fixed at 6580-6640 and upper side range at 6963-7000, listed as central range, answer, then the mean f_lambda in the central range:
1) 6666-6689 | 2.6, 0.897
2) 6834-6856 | 2.0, 0.883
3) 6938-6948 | 0.6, 0.891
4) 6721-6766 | 1.7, 0.957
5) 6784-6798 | 0.8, 0.926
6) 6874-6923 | 2.3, 0.91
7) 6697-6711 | 0.7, 0.956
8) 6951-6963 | -0.1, 0.951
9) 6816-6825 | 0.6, 0.915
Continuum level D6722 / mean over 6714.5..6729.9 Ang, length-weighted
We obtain 1.1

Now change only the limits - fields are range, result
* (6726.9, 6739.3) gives 1.07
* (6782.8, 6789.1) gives 0.921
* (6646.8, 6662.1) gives 0.938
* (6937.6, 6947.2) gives 0.894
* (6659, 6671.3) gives 0.914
